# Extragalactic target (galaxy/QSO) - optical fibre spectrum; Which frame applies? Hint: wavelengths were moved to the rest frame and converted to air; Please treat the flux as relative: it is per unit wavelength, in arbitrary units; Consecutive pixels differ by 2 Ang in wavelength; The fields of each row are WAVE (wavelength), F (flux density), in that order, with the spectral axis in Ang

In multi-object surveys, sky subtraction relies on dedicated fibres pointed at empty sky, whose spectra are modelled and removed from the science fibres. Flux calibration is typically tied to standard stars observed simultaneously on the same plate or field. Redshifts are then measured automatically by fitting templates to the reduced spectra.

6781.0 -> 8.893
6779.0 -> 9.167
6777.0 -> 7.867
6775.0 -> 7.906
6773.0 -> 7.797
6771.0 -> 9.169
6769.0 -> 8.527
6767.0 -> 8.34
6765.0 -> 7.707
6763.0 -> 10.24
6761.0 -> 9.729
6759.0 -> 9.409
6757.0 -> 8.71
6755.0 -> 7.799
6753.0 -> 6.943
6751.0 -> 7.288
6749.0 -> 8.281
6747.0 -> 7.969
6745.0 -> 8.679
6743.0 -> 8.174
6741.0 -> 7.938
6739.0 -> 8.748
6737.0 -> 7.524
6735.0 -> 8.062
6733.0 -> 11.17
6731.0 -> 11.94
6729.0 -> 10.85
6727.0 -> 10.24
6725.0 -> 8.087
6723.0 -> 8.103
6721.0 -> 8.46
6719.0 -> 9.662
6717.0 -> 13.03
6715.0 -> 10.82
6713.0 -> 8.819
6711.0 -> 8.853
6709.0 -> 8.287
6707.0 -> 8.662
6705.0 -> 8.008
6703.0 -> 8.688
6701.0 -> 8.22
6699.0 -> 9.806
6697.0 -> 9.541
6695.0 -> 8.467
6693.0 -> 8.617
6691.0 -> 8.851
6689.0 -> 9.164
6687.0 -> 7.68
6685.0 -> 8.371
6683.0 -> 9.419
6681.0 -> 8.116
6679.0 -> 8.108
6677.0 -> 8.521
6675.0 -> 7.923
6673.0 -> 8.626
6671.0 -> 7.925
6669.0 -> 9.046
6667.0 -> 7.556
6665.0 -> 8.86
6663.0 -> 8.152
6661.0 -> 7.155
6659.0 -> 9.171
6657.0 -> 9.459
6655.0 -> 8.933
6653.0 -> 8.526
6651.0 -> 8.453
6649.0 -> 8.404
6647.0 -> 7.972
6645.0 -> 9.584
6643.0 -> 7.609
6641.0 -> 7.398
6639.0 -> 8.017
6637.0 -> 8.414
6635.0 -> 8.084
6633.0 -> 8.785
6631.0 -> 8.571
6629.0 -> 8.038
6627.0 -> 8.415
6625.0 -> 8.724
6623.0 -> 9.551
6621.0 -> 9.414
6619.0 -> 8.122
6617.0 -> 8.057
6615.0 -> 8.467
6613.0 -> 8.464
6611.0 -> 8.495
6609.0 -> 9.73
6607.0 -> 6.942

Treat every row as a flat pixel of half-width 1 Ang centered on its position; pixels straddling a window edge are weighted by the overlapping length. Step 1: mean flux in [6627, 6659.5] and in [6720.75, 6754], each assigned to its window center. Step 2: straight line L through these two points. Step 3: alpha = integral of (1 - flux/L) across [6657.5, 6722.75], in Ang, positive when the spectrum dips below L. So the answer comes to -1.3 Ang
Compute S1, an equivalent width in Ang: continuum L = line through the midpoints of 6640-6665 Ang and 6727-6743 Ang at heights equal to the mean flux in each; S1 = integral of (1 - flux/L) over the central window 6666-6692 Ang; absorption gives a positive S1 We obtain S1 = 1.0 Ang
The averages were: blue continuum 8.42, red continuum 9.43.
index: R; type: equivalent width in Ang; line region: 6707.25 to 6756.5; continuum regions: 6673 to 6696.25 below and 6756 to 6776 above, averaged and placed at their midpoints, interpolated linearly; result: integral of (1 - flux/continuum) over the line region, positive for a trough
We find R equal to -1.94 Ang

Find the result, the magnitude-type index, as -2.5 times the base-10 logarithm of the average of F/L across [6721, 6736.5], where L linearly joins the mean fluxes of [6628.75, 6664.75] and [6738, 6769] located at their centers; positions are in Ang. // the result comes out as -0.15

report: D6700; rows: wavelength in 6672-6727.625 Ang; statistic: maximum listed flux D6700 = 13.03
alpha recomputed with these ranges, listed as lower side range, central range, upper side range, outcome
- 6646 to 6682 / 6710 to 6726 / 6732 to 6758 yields -2.3 Ang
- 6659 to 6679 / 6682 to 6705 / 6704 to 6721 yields 0.4 Ang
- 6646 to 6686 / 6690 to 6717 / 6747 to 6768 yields -2.0 Ang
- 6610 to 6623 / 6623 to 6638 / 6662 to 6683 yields 0.0 Ang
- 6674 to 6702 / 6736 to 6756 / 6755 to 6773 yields 2.0 Ang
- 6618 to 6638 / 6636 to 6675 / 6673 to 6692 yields 0.8 Ang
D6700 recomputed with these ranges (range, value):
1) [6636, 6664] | 9.584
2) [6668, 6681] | 9.046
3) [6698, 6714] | 9.806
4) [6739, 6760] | 9.409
